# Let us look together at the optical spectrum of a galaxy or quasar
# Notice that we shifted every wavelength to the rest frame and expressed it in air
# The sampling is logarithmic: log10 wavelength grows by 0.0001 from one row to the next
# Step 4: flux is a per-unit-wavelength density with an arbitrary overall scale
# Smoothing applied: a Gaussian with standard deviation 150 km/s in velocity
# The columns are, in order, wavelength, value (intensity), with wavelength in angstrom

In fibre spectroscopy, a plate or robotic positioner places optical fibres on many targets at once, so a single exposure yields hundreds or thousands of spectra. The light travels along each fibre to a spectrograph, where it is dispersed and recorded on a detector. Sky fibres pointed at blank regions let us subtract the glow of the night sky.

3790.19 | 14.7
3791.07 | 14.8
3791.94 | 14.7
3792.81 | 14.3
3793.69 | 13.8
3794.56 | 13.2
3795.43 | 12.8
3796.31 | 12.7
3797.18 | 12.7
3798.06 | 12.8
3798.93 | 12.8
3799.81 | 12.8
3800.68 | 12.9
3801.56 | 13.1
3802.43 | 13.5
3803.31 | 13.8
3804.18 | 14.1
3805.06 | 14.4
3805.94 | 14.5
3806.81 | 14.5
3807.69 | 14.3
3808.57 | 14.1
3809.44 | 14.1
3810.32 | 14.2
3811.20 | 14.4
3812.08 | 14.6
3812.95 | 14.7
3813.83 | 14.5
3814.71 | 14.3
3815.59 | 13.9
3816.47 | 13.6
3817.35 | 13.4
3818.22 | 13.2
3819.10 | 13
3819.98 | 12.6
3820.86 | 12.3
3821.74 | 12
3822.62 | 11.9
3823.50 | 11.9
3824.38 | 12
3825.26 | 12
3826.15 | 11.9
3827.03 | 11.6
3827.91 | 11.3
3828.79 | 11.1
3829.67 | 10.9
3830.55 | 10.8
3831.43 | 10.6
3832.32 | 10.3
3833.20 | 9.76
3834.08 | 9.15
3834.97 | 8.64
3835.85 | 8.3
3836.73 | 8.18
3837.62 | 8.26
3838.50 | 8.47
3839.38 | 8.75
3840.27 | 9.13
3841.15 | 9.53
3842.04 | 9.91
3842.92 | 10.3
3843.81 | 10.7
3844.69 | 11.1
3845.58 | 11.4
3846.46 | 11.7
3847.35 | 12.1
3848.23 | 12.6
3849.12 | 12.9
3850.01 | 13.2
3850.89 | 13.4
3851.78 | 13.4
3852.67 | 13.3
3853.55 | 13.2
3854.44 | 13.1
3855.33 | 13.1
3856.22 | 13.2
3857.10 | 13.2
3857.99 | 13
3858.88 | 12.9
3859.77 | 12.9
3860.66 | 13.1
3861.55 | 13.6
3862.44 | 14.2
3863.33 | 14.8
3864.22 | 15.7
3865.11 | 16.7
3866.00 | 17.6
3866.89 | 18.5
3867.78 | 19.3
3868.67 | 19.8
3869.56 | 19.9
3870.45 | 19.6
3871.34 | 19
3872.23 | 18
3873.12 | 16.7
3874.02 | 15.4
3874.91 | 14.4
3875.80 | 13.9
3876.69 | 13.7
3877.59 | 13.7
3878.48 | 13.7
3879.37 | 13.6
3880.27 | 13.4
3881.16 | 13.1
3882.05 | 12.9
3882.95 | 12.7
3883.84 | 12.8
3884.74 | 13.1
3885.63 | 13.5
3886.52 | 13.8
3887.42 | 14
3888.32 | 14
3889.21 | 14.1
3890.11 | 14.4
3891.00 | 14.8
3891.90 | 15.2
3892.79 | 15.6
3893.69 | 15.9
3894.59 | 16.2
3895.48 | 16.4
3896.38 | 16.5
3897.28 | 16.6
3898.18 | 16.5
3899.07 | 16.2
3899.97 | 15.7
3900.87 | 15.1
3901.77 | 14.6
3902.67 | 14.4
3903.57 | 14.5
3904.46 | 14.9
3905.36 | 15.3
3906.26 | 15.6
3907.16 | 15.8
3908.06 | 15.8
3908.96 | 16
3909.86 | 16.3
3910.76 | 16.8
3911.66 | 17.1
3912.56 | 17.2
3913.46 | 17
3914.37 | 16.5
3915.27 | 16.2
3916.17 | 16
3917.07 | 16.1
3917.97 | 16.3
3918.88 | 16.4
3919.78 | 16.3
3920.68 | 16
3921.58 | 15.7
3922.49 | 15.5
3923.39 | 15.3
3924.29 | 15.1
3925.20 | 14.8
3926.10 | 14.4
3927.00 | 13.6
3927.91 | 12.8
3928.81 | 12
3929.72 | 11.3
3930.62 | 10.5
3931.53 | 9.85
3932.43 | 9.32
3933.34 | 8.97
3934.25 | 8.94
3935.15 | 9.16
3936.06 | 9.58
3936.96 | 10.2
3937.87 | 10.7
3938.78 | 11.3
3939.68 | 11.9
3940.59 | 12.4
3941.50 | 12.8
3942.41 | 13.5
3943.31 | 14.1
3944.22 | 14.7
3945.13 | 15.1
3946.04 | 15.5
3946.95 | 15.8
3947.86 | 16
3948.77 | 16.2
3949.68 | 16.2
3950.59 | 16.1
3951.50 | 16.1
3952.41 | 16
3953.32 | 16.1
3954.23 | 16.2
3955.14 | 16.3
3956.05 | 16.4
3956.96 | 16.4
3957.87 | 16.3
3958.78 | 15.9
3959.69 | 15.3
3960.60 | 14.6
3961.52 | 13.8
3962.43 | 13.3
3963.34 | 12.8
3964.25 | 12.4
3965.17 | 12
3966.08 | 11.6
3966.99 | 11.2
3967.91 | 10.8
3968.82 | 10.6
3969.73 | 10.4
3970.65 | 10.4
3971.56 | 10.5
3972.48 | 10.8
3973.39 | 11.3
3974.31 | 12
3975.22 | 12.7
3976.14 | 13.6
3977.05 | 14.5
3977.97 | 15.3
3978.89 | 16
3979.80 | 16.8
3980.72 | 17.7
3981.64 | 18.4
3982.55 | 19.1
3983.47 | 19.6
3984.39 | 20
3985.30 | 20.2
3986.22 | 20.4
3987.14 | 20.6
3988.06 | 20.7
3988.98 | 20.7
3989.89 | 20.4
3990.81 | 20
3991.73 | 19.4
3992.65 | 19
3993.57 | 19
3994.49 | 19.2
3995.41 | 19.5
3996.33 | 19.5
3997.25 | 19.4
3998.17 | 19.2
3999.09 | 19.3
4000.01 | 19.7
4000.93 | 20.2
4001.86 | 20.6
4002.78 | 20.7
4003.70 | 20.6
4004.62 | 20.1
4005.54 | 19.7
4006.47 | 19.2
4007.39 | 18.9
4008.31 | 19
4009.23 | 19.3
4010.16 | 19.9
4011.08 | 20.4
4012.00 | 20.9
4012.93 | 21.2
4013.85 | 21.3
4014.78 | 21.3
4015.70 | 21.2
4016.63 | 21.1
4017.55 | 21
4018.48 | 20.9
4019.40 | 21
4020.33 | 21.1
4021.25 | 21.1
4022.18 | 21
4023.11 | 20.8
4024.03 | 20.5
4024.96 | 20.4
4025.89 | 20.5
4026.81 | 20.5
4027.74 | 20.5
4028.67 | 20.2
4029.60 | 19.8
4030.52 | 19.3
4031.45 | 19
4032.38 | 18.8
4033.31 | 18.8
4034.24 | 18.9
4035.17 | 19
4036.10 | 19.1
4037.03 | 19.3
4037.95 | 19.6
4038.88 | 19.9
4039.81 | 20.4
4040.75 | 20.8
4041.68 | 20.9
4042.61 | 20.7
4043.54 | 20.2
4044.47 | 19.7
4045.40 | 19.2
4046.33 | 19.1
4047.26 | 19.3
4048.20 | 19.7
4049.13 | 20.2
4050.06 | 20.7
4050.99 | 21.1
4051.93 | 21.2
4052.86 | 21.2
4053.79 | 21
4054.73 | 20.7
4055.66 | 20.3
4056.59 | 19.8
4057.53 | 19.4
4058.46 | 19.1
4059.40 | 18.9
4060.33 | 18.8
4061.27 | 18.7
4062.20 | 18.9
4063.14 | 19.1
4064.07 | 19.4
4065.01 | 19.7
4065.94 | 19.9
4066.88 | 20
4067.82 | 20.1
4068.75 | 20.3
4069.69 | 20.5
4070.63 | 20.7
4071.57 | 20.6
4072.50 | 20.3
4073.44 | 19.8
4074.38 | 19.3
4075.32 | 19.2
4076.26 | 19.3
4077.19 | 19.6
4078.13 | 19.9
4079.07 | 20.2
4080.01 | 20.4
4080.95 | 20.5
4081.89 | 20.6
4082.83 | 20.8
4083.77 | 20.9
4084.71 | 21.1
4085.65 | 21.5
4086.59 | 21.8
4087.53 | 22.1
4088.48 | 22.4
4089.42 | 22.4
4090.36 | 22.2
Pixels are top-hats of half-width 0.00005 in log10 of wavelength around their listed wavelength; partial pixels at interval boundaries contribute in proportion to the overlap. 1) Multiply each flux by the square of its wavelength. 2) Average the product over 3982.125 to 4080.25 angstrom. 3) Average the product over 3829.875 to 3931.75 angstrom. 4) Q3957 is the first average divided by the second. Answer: 1.53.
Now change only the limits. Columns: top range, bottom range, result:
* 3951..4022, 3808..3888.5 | 1.43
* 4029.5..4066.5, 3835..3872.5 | 1.64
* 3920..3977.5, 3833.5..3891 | 1.04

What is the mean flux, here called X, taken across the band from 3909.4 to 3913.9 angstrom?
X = 16.9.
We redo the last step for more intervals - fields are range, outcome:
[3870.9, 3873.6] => 17.8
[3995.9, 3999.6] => 19.4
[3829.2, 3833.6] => 10.5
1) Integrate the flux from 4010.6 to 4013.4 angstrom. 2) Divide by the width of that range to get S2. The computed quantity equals 20.9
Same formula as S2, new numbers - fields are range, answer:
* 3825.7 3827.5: 11.7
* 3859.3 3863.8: 13.7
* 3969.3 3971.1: 10.4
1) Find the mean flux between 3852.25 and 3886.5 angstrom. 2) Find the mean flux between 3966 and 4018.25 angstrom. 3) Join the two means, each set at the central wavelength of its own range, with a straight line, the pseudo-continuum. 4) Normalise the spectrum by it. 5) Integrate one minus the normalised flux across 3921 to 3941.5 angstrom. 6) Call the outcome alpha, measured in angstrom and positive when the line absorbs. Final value 5.4 angstrom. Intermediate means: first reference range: 14.8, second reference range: 17.9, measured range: 12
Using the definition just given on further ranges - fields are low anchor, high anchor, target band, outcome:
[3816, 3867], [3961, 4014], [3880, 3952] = 1.1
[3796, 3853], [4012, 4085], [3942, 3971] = 4.3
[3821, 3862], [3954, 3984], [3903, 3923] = -4.9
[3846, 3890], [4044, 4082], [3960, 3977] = 5.2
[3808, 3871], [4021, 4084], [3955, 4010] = 2.9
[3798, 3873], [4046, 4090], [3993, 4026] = -3.2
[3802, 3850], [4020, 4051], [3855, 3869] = -1.8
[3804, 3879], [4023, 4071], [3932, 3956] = 4.4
